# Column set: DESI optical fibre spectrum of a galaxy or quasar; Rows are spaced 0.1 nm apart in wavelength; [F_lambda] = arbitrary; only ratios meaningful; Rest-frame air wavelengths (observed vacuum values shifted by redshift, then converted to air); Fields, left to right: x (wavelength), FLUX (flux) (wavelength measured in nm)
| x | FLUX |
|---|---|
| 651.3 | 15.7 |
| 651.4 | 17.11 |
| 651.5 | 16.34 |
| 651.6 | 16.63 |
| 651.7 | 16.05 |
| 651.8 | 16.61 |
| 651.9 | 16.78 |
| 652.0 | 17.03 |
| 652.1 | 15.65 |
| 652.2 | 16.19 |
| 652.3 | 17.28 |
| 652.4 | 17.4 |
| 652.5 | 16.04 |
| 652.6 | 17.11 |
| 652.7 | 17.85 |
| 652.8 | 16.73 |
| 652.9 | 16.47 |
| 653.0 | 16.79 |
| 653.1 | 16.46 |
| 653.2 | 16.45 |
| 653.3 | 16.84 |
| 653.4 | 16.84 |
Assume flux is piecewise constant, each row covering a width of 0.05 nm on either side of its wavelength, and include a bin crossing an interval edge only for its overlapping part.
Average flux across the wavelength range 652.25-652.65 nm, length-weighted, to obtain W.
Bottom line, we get 17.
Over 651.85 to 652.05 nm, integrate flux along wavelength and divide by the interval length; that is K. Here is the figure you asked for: 16.9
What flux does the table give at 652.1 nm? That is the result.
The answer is 15.65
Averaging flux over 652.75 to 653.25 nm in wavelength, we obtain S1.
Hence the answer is 16.6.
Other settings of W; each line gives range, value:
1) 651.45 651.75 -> 16.3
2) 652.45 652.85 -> 16.9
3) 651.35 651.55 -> 16.7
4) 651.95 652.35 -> 16.5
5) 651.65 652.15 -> 16.4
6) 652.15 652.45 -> 17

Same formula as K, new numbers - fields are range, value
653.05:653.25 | 16.5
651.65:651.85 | 16.3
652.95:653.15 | 16.6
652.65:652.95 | 17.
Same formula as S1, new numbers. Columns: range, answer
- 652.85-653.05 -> 16.6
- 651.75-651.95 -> 16.7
